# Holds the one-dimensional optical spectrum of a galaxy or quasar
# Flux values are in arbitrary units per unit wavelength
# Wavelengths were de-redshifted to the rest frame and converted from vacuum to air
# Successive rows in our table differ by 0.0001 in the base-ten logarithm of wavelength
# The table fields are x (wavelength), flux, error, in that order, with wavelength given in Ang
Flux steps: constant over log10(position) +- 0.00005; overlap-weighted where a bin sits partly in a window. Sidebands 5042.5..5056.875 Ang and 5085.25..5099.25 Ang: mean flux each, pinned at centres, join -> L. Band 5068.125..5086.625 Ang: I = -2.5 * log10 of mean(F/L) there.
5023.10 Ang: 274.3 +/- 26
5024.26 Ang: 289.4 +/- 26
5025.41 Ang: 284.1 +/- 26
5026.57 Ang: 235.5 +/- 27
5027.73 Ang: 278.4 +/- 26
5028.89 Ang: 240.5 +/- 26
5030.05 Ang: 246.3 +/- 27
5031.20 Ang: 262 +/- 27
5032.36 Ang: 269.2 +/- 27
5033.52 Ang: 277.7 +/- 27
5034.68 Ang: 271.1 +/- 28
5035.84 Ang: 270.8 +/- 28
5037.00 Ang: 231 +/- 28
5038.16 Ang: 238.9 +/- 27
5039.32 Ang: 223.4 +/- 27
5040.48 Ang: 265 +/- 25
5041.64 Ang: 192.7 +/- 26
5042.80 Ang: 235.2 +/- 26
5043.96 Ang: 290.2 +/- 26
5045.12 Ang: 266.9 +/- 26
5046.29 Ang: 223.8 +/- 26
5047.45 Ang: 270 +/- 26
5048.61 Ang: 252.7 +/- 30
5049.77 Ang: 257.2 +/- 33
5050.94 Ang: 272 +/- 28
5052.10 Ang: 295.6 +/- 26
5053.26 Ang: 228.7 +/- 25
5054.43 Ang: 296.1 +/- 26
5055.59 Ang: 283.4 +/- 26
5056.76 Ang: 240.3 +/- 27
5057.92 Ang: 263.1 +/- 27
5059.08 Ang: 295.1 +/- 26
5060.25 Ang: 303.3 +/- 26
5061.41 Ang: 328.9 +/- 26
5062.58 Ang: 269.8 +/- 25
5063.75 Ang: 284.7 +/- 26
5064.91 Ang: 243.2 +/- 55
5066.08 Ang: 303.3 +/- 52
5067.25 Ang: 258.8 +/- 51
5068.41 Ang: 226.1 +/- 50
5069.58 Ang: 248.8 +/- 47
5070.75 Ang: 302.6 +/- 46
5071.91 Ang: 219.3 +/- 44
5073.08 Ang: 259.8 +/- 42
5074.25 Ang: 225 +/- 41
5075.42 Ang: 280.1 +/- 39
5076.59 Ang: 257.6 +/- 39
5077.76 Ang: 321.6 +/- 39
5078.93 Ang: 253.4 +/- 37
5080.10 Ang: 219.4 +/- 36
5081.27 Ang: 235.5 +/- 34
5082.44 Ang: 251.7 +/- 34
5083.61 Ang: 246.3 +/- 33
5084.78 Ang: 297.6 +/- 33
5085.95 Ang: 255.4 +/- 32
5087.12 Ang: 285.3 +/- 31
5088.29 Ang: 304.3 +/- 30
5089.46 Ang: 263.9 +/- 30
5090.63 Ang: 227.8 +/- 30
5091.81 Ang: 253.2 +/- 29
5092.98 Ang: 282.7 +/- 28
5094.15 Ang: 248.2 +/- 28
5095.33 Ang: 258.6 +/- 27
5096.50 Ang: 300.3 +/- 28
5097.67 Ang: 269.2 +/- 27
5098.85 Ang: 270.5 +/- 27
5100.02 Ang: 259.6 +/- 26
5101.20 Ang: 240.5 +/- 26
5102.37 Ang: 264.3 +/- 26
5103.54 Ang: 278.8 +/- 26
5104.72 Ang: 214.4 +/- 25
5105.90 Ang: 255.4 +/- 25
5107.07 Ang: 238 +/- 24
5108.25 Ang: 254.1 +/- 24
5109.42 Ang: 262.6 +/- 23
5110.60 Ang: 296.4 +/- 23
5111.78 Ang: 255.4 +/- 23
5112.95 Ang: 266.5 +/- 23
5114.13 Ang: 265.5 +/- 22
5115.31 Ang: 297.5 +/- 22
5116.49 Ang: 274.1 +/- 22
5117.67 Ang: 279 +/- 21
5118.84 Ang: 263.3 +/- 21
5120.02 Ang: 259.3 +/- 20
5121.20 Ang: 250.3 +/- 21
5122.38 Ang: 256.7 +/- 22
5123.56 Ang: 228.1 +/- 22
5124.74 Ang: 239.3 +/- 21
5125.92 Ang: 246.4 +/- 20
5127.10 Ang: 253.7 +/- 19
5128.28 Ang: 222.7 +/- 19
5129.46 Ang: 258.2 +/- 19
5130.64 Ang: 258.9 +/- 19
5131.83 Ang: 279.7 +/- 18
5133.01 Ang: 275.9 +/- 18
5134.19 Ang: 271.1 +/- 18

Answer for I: 0.04 mag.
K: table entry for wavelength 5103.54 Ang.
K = 278.8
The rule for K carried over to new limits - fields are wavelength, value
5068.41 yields 226.1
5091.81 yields 253.2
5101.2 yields 240.5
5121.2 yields 250.3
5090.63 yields 227.8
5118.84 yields 263.3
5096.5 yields 300.3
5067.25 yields 258.8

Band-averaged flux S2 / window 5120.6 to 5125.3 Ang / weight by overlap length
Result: 244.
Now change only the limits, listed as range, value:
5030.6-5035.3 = 270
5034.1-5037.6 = 257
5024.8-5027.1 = 261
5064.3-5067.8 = 269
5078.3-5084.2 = 242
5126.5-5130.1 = 245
